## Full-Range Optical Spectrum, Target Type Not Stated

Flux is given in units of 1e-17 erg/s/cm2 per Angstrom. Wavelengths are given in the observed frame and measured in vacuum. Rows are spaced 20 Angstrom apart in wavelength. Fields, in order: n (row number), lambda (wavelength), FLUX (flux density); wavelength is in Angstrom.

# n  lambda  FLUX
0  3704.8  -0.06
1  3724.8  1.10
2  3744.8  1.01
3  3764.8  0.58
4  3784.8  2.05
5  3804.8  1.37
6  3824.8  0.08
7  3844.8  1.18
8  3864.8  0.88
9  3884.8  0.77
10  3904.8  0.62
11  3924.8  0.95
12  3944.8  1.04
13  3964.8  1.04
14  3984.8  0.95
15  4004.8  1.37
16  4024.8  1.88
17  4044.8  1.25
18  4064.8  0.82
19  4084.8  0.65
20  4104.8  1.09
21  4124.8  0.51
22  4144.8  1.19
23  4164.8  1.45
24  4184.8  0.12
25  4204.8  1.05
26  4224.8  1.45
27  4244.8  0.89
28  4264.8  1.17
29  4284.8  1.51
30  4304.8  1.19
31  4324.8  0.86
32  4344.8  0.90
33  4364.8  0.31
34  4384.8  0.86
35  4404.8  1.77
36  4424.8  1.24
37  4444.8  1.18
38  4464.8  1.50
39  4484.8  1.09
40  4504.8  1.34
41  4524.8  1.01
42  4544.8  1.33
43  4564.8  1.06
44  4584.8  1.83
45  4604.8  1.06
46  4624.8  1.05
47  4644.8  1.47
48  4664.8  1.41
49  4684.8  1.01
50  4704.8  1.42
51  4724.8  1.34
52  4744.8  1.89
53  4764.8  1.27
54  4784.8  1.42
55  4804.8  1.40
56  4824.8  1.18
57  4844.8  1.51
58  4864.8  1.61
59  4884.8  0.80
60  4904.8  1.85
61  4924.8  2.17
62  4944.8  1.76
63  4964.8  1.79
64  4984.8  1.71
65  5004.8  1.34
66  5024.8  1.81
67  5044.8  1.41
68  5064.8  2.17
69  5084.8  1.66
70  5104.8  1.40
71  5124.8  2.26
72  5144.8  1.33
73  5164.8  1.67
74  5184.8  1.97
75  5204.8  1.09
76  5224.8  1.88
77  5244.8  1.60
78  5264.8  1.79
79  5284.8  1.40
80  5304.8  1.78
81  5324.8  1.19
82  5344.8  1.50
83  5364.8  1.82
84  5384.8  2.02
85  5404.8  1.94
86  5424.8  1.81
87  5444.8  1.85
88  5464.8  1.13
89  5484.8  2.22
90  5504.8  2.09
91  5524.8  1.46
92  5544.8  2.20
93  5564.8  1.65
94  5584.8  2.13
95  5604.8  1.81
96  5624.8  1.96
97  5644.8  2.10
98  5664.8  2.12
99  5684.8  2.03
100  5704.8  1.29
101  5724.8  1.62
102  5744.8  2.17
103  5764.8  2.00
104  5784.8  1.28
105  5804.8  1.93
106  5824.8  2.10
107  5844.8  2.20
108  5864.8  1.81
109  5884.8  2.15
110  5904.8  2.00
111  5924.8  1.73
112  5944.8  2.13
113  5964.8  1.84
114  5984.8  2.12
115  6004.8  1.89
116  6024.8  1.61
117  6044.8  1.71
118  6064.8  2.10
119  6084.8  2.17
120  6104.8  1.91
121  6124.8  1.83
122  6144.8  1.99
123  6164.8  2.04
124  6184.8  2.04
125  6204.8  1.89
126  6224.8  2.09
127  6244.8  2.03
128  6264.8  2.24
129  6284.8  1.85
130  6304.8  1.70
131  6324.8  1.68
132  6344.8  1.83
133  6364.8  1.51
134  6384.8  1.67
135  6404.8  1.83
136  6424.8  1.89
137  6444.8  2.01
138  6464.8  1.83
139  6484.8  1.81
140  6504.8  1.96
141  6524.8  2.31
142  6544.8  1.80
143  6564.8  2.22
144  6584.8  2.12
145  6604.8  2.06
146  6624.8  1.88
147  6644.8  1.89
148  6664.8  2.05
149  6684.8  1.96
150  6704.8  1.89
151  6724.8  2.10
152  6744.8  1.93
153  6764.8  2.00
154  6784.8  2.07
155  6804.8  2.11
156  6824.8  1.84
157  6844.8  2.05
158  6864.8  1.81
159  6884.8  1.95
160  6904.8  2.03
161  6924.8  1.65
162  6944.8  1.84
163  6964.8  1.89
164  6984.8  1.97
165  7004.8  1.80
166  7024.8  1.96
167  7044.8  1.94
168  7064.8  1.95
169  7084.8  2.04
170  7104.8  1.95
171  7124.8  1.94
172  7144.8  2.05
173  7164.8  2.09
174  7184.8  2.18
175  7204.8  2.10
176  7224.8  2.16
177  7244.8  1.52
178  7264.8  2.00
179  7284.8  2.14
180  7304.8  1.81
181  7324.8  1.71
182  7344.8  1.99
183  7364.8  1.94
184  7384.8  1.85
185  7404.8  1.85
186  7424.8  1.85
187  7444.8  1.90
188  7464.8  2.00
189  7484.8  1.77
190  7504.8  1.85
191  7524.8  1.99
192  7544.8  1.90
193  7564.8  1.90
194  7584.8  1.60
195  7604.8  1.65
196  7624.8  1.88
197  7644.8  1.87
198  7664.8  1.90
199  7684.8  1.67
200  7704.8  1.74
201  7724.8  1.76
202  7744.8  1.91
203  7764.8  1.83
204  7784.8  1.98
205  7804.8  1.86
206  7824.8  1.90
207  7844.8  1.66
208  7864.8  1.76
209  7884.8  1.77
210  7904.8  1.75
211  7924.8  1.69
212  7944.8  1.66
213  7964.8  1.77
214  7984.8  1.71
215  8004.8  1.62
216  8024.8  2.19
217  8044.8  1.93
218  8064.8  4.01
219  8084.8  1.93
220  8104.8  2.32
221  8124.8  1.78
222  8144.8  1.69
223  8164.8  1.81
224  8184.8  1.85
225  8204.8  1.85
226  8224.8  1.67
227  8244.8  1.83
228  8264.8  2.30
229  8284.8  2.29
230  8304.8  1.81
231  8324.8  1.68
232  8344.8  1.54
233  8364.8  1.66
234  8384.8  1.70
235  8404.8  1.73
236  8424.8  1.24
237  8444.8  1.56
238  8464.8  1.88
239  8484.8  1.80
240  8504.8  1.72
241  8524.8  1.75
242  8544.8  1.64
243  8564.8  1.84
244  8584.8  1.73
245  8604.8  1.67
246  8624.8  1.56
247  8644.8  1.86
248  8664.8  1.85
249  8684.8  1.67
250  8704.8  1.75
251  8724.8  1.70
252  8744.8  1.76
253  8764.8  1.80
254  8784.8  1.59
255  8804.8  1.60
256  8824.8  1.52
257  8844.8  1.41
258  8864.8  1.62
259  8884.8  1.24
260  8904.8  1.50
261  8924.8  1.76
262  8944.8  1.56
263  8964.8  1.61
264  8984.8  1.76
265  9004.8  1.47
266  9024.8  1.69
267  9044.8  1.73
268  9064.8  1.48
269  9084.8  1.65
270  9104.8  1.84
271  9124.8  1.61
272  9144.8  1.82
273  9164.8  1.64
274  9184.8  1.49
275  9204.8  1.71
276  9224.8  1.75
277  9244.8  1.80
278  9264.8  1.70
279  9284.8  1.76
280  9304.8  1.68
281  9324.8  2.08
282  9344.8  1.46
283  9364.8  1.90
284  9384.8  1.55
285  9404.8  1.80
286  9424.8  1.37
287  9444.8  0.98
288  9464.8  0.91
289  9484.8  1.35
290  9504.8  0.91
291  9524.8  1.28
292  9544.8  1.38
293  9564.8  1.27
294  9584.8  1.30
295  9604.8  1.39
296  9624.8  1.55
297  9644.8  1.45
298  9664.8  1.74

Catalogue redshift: 0.229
